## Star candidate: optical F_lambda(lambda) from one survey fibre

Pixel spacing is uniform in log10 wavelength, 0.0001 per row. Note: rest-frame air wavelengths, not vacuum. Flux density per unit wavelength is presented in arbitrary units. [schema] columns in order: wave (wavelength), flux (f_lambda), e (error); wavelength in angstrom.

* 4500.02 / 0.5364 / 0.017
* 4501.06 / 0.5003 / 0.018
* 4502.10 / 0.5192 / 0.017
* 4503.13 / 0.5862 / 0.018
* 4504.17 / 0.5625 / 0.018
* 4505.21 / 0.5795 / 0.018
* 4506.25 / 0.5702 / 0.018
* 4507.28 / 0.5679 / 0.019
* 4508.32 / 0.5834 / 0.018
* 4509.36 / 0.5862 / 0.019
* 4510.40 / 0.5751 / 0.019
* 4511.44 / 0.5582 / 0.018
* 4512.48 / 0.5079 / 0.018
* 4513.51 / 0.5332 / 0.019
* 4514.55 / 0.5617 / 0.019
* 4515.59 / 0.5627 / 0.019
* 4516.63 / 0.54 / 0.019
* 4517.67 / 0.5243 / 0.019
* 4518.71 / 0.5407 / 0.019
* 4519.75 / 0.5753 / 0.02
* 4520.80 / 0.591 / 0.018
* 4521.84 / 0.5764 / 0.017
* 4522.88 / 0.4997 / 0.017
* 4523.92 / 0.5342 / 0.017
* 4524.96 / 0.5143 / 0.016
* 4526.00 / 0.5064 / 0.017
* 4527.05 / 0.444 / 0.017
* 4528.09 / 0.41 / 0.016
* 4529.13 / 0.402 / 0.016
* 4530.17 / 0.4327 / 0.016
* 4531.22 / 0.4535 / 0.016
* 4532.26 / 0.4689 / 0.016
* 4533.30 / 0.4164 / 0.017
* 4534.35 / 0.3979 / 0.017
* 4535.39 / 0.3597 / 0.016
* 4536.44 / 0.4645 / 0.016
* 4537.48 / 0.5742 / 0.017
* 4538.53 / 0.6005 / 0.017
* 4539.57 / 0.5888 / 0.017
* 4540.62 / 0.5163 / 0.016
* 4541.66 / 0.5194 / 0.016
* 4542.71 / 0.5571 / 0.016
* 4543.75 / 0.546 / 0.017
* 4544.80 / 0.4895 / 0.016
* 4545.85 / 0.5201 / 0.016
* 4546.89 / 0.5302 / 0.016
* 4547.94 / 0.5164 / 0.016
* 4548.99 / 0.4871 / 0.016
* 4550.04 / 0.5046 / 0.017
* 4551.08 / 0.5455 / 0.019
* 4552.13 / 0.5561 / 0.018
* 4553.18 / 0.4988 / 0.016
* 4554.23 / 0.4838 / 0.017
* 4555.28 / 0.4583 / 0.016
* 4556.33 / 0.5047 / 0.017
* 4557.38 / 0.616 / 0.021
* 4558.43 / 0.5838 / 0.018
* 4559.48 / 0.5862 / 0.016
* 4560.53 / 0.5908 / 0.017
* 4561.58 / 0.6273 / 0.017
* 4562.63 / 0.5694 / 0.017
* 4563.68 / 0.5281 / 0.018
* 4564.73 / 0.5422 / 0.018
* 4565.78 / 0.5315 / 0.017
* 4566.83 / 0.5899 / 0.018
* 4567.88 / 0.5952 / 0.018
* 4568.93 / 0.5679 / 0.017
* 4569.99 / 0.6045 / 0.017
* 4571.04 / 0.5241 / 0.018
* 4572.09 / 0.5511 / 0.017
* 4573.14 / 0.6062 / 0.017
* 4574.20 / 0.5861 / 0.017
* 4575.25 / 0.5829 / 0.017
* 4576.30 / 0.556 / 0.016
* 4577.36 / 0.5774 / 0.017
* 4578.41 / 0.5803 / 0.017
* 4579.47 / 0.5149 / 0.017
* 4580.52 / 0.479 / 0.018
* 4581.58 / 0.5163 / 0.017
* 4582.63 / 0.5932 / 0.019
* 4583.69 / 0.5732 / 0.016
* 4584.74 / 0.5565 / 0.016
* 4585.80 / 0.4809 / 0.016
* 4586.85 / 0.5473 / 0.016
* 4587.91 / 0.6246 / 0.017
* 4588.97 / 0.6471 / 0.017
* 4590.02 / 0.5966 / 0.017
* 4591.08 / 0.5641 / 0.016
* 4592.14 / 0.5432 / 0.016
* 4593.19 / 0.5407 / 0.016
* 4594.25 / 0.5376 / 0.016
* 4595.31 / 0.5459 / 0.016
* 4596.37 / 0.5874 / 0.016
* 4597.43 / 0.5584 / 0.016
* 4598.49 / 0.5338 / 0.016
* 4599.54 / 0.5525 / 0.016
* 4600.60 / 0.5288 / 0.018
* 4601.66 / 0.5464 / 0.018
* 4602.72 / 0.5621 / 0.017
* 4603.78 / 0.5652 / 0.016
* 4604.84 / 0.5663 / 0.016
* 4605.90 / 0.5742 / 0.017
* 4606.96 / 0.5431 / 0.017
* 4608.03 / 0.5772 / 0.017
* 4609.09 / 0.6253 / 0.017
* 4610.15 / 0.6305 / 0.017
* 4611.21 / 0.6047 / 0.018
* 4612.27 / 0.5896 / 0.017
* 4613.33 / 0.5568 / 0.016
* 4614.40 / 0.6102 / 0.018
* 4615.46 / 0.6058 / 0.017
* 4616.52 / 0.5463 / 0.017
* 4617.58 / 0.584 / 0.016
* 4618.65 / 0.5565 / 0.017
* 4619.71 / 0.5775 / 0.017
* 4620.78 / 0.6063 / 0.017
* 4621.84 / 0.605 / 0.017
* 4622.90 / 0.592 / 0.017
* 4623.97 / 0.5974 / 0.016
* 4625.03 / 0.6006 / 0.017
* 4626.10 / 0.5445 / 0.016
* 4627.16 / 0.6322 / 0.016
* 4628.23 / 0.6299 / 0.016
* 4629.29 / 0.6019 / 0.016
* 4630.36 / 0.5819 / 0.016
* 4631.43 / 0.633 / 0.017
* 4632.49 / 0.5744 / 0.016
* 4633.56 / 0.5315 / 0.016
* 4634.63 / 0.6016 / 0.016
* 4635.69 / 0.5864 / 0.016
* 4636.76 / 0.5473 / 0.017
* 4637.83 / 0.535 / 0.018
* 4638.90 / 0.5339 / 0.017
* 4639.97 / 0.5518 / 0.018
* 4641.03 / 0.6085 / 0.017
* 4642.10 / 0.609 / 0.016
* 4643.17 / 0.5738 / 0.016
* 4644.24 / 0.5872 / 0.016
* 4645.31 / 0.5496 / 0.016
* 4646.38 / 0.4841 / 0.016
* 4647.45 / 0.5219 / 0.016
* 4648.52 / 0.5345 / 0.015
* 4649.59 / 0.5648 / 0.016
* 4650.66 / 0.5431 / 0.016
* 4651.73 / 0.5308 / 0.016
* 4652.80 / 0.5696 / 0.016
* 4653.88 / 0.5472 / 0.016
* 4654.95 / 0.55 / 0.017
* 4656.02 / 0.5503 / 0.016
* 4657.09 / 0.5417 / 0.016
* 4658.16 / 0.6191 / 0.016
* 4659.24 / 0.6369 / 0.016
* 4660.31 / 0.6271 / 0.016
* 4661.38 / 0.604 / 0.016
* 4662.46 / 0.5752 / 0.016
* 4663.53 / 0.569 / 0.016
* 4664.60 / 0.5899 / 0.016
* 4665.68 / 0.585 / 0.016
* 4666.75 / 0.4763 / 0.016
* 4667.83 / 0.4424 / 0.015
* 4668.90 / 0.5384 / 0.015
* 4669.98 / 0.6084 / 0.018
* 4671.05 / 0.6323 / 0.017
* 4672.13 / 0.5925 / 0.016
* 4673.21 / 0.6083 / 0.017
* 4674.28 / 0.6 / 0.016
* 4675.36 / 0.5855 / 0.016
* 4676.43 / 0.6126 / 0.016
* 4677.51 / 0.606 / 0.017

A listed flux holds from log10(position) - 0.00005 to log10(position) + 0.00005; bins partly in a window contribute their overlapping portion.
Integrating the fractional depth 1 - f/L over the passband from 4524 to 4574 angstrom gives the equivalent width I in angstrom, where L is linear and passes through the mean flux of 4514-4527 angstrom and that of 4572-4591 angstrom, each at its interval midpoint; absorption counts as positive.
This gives 2.8 angstrom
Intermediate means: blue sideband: 0.54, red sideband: 0.565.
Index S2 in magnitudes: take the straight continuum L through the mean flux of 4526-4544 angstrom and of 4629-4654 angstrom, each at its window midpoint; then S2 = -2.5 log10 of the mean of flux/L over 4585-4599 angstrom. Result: -0.08 mag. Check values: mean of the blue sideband 0.479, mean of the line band 0.562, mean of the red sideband 0.562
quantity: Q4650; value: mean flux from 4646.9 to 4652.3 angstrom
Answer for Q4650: 0.539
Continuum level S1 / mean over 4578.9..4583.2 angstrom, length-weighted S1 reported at 0.526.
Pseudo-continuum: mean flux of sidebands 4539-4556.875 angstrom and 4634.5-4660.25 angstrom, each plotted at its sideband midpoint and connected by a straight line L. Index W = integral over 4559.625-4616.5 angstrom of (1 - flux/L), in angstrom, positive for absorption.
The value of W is -3.30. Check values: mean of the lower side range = 0.519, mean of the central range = 0.568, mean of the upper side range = 0.562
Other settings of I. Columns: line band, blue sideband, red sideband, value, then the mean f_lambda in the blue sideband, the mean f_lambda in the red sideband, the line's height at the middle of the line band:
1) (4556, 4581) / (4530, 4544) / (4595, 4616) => -1.76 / 0.493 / 0.574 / 0.53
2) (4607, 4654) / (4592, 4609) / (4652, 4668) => -1.24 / 0.556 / 0.568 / 0.562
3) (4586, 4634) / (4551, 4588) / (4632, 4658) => -1.95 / 0.556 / 0.556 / 0.556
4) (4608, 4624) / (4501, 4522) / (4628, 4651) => -0.75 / 0.558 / 0.567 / 0.565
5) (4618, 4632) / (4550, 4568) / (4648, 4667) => -0.84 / 0.551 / 0.569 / 0.563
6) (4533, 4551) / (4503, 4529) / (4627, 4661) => 1.30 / 0.541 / 0.571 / 0.547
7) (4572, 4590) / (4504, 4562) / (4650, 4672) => -0.79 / 0.525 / 0.567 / 0.541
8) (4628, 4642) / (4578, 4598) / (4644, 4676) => -0.39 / 0.557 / 0.566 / 0.563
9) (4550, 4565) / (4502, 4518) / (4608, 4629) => 0.70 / 0.559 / 0.594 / 0.574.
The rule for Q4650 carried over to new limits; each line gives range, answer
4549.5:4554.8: 0.517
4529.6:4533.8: 0.443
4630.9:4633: 0.606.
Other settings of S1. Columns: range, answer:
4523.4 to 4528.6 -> 0.482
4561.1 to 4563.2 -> 0.597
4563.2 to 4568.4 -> 0.558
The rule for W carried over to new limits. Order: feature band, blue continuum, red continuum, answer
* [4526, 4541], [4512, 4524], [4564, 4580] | 2.31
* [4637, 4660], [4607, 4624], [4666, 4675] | 0.57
